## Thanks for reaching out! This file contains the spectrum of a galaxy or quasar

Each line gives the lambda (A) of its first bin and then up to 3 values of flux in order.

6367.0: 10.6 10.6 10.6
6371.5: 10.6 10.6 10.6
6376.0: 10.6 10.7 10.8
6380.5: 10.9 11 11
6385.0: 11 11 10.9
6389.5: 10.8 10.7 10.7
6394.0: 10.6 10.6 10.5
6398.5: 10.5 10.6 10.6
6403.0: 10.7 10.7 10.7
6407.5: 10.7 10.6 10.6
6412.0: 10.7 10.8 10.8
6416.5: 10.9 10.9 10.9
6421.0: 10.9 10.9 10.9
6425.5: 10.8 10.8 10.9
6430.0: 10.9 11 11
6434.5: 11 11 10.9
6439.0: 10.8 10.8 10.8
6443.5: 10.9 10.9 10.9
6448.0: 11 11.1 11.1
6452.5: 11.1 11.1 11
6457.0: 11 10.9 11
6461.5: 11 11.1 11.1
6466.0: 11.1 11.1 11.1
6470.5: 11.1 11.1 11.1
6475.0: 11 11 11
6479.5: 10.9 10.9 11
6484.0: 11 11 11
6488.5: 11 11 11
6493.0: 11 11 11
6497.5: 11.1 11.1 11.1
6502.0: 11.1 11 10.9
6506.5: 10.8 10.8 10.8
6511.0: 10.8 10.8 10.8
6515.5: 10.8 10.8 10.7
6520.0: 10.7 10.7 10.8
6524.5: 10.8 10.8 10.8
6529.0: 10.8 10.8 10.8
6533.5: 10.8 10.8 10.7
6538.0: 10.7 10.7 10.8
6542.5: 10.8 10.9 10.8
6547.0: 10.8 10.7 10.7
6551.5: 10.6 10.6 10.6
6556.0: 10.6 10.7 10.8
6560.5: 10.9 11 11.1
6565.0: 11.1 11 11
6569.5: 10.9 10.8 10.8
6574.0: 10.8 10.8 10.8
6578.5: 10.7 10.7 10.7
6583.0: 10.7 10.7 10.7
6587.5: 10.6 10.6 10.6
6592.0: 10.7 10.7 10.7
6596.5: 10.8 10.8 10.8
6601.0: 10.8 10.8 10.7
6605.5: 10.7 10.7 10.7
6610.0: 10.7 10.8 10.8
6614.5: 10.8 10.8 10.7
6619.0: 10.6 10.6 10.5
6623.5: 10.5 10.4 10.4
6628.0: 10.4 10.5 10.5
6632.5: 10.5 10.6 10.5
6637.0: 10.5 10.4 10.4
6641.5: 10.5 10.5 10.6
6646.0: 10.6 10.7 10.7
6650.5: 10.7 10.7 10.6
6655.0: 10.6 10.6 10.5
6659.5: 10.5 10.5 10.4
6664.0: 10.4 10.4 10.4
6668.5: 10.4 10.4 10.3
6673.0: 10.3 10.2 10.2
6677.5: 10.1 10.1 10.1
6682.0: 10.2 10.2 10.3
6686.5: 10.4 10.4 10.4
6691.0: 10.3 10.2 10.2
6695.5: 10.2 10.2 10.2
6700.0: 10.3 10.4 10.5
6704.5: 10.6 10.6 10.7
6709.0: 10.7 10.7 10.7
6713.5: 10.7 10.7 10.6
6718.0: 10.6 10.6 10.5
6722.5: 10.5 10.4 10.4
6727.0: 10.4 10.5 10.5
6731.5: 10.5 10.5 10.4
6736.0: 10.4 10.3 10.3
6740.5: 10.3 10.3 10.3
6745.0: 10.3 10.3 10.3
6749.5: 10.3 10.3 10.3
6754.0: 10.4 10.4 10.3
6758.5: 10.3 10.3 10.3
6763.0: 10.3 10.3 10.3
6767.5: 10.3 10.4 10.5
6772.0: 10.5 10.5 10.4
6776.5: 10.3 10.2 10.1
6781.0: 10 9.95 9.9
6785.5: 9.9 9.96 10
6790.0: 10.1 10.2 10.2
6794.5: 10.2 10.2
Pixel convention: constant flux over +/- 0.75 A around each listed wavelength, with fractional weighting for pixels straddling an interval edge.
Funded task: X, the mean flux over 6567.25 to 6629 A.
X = 10.7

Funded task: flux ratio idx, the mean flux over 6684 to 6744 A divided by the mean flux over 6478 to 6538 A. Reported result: 0.96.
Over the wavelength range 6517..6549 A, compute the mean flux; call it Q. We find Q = 10.8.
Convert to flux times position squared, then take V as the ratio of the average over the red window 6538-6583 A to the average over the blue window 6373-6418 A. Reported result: 1.06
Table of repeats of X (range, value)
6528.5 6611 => 10.8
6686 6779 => 10.4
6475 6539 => 10.9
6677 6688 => 10.2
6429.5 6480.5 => 11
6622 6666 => 10.5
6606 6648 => 10.6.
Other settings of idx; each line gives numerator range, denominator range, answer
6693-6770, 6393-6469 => 0.96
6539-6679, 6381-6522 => 0.98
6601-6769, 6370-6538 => 0.96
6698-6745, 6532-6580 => 0.97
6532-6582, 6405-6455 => 0.99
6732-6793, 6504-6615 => 0.95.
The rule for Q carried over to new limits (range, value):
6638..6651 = 10.6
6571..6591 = 10.7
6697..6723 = 10.6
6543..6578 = 10.8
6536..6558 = 10.7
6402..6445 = 10.8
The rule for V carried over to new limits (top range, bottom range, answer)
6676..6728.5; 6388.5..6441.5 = 1.05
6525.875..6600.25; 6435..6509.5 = 1.01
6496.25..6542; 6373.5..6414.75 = 1.05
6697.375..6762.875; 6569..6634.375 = 1.02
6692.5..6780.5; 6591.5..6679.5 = 1.02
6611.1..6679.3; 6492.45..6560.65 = 1.01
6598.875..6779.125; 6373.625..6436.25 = 1.06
